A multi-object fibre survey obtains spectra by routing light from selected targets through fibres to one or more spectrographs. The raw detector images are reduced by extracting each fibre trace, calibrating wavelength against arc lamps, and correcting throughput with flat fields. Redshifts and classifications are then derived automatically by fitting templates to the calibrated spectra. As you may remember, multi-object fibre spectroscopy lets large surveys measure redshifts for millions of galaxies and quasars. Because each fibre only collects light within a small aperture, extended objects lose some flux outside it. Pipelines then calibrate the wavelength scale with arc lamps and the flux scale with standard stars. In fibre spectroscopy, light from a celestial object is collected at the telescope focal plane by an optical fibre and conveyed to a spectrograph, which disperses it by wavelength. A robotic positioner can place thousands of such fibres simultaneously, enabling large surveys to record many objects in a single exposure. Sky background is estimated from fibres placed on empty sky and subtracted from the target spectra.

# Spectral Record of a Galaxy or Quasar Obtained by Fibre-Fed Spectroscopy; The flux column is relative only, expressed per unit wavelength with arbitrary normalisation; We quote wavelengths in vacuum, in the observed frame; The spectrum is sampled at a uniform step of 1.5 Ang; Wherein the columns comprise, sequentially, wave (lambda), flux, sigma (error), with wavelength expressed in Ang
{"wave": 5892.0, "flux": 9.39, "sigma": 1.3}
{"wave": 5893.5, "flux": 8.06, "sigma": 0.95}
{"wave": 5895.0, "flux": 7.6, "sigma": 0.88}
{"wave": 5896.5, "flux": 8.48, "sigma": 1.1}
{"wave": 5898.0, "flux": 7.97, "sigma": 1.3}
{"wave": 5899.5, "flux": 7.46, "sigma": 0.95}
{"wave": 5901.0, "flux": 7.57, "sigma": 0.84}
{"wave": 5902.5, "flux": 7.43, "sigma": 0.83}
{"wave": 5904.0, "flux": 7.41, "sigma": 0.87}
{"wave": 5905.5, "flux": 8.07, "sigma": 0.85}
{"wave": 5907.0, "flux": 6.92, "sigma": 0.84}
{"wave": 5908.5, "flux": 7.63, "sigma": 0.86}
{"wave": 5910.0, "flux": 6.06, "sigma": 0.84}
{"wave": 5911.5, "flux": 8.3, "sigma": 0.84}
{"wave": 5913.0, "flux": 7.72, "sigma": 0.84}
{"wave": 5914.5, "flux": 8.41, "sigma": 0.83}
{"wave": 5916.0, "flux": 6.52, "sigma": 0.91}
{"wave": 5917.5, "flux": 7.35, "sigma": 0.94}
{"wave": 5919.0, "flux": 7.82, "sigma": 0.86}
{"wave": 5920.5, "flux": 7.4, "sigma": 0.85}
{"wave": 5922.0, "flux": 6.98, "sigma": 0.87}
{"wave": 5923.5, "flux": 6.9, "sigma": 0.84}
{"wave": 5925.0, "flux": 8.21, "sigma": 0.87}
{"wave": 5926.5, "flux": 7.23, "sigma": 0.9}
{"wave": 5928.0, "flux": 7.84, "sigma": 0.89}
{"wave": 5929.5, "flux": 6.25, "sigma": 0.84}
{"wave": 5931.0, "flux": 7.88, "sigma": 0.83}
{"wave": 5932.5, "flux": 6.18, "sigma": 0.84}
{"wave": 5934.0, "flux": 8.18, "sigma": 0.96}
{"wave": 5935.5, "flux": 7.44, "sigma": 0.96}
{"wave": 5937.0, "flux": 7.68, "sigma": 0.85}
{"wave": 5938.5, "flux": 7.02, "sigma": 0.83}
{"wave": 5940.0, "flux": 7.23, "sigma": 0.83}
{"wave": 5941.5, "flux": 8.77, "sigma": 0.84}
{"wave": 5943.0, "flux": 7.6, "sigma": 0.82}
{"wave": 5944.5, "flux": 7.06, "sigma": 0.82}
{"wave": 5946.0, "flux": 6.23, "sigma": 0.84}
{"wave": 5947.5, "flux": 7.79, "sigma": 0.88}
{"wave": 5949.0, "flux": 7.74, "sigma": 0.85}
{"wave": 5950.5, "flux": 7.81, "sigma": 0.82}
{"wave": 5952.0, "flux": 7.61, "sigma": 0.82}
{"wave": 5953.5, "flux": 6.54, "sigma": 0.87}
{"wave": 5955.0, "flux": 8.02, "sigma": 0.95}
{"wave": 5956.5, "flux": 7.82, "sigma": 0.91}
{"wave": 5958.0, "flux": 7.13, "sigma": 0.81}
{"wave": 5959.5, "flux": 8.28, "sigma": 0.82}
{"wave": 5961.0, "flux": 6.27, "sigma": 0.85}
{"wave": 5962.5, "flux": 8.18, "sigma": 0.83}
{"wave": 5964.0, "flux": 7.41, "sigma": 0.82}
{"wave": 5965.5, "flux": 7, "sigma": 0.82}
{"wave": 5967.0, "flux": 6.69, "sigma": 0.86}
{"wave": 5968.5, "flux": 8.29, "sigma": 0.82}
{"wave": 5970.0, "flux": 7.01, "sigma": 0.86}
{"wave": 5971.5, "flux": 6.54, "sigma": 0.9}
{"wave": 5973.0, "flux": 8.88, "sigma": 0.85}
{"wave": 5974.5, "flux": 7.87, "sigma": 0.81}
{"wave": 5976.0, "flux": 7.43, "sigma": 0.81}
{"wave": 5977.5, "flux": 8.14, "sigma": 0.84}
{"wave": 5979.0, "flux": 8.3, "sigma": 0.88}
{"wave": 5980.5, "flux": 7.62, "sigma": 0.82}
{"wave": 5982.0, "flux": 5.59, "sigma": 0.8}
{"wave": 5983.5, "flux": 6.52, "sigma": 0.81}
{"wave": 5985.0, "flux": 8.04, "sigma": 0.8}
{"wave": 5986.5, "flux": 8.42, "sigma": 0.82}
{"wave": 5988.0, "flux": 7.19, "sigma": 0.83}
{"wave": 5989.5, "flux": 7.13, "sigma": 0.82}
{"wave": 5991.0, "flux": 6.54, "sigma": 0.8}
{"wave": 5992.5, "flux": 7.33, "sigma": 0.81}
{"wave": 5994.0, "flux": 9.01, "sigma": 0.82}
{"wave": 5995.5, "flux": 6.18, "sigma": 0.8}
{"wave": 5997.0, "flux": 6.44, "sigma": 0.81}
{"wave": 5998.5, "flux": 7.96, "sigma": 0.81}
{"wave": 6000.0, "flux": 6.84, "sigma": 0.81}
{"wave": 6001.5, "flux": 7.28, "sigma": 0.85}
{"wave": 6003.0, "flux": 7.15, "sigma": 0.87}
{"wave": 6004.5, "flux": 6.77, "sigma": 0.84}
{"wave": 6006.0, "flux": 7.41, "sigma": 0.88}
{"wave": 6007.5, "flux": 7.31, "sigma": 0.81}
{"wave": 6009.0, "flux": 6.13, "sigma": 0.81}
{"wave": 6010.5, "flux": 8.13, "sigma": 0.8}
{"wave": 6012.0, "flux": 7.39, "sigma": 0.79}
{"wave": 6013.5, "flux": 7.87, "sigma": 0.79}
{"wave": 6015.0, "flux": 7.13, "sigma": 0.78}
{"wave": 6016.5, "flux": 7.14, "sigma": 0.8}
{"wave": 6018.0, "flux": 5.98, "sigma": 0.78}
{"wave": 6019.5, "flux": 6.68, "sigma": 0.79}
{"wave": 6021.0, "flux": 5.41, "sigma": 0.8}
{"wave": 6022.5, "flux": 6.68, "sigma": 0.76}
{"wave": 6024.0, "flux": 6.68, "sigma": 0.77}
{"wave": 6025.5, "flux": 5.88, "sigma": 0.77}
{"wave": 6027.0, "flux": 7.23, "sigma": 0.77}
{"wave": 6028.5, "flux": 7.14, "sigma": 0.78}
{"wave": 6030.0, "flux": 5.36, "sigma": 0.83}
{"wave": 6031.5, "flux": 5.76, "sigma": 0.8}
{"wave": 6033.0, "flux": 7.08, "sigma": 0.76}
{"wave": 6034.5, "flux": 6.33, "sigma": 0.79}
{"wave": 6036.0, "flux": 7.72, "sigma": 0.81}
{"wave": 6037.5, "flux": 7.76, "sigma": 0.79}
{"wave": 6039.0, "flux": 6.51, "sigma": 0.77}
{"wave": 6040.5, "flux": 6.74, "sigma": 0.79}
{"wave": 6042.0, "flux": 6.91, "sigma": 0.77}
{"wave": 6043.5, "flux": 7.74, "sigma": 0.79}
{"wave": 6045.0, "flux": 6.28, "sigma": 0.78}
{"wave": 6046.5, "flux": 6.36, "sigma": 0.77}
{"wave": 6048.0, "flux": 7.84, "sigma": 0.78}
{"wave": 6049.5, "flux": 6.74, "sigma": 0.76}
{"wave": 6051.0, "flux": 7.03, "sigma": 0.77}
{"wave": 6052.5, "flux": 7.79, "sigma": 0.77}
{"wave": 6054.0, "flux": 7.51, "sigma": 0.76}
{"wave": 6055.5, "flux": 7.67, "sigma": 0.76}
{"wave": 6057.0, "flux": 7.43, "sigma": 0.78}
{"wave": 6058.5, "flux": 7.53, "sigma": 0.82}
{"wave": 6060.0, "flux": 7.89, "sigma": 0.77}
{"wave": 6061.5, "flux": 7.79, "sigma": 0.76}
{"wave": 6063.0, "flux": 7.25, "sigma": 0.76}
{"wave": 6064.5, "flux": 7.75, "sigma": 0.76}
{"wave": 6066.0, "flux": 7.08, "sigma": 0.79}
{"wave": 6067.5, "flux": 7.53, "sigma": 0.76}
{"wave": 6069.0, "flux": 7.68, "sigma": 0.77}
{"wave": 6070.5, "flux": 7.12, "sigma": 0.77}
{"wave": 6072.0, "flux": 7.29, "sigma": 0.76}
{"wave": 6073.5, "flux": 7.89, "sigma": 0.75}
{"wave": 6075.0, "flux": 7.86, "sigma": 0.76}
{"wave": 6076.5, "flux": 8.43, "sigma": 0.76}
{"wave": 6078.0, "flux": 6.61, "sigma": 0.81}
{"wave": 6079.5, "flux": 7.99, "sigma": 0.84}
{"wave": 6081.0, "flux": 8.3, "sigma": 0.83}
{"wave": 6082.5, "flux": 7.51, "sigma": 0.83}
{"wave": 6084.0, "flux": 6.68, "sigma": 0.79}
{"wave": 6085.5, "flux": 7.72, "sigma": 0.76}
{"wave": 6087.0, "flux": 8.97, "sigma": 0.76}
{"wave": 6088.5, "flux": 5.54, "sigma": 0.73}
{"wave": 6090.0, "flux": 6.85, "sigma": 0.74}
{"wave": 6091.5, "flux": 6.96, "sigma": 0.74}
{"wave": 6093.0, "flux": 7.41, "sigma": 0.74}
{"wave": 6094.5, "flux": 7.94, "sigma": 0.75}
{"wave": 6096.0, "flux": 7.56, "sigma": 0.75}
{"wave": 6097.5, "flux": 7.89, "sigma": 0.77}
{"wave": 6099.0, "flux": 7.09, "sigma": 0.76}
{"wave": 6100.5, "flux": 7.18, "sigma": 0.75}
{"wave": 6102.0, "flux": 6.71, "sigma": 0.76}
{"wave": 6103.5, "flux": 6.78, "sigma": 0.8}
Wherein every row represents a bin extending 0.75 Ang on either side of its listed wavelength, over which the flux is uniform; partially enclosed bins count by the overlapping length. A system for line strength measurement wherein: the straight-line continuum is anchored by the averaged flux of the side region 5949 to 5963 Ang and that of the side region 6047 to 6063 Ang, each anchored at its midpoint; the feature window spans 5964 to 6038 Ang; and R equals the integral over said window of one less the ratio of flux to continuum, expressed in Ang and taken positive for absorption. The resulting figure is 3.9 Ang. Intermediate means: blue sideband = 7.52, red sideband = 7.49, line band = 7.11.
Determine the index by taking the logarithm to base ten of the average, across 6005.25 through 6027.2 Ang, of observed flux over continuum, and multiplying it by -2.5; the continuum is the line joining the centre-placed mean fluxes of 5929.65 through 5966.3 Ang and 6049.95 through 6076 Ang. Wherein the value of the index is 0.10 mag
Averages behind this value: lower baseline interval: 7.43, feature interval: 6.86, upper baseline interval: 7.53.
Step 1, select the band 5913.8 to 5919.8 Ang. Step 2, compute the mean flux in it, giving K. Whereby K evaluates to 7.52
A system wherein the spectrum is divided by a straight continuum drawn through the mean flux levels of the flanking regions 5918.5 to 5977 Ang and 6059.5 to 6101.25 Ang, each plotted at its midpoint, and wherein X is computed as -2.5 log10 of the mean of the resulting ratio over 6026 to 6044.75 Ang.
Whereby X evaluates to 0.10 mag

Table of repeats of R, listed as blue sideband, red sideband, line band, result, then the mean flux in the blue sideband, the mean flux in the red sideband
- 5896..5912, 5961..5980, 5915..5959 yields 0.99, 7.55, 7.59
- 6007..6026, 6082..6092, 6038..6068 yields -1.17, 6.81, 7.17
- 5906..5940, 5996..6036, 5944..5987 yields -2.03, 7.36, 6.83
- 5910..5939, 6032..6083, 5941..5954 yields -0.09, 7.41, 7.37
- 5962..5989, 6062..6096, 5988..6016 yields 1.01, 7.5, 7.48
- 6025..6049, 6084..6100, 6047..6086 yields -2.36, 6.8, 7.36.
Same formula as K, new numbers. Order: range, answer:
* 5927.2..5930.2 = 7.06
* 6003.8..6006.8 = 7.1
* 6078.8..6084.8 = 7.62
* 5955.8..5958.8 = 7.48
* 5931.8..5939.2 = 7.31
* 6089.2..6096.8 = 7.34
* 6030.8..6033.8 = 6.43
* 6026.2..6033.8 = 6.51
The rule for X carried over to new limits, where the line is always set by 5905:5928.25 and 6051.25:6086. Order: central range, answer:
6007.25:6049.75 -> 0.11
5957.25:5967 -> 0.02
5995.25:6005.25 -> 0.08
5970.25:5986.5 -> 0.00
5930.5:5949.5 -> 0.00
